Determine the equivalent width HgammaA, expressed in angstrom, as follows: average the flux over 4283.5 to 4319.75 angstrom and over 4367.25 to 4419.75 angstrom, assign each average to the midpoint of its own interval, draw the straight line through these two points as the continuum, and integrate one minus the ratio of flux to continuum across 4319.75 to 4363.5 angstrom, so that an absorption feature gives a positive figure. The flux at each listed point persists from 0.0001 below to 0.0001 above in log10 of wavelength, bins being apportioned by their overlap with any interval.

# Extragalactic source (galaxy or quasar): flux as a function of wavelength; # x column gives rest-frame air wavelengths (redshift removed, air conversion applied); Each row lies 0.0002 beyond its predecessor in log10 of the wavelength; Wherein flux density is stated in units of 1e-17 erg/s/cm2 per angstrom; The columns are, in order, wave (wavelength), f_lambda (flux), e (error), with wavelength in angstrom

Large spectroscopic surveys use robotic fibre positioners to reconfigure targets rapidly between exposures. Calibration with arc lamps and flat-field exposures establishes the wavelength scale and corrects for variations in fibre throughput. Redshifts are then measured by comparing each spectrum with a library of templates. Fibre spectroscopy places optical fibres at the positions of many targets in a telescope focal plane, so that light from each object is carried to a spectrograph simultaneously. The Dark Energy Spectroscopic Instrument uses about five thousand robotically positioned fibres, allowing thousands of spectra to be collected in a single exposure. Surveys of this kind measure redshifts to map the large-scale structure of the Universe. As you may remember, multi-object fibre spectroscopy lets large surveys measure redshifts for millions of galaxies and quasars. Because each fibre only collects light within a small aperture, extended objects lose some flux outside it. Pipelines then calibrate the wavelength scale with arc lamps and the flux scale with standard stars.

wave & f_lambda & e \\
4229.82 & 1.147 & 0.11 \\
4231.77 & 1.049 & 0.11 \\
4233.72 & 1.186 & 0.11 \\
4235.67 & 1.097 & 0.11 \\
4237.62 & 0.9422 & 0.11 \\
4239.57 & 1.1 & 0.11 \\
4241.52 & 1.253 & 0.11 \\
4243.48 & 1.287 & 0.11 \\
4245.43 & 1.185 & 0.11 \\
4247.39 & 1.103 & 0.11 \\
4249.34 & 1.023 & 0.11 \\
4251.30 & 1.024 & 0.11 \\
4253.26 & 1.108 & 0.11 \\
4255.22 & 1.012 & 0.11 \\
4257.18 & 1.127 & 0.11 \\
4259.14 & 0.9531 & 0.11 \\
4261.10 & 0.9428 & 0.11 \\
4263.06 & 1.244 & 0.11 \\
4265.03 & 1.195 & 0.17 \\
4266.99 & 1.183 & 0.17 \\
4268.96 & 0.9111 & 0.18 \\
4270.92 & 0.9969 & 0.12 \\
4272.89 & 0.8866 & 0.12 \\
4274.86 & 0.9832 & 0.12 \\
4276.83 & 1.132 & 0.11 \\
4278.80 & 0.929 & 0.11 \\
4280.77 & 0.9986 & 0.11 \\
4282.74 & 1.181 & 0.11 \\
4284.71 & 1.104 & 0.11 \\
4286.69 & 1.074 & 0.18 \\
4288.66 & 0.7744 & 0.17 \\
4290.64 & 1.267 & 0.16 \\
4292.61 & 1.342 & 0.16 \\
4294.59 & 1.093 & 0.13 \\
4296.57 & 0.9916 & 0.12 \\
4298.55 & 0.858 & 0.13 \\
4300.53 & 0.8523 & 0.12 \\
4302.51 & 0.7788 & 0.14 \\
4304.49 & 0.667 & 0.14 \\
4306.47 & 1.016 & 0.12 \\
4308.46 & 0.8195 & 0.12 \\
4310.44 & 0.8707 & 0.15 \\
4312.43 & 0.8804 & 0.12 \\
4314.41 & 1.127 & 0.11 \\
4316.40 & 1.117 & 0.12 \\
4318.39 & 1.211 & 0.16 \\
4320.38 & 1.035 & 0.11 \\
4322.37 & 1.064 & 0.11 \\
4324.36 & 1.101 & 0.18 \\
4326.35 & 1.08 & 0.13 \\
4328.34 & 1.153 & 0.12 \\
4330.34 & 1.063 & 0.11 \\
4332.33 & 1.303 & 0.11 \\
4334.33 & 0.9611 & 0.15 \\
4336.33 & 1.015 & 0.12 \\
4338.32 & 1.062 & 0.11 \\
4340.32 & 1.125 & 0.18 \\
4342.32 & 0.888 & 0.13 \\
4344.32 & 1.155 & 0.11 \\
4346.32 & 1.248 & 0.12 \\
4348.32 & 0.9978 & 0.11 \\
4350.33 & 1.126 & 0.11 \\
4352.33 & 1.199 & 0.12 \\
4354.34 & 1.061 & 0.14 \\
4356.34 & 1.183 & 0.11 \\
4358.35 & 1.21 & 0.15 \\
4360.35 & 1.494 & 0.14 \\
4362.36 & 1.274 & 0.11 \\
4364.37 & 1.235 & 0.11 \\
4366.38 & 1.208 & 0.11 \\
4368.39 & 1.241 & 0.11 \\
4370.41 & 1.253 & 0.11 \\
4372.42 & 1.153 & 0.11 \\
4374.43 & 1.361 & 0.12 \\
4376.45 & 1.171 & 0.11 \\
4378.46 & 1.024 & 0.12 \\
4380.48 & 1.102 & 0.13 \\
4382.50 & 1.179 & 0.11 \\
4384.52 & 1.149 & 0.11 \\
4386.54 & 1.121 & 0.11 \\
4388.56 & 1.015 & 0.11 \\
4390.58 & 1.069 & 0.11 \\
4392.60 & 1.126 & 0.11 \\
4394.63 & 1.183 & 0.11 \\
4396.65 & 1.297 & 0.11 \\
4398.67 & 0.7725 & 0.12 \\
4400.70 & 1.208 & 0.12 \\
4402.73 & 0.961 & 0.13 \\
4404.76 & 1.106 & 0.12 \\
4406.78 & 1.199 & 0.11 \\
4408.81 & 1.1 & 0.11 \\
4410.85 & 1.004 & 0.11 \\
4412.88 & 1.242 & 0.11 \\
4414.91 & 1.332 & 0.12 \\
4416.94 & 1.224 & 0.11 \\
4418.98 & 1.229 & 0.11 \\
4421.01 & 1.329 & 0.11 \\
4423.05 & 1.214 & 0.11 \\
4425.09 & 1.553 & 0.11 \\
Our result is -2.81 angstrom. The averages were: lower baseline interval 0.993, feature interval 1.13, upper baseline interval 1.15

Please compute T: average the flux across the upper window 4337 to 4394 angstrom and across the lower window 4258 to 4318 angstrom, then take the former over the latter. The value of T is 1.15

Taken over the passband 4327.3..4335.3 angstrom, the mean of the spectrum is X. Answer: 1.12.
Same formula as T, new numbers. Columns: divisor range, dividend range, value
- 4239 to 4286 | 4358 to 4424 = 1.09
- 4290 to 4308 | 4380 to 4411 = 1.13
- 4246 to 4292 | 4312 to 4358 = 1.04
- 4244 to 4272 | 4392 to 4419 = 1.06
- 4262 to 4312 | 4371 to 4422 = 1.14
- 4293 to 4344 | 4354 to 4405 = 1.15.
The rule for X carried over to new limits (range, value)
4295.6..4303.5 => 0.87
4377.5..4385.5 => 1.11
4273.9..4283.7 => 1.04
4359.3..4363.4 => 1.38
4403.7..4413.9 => 1.13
